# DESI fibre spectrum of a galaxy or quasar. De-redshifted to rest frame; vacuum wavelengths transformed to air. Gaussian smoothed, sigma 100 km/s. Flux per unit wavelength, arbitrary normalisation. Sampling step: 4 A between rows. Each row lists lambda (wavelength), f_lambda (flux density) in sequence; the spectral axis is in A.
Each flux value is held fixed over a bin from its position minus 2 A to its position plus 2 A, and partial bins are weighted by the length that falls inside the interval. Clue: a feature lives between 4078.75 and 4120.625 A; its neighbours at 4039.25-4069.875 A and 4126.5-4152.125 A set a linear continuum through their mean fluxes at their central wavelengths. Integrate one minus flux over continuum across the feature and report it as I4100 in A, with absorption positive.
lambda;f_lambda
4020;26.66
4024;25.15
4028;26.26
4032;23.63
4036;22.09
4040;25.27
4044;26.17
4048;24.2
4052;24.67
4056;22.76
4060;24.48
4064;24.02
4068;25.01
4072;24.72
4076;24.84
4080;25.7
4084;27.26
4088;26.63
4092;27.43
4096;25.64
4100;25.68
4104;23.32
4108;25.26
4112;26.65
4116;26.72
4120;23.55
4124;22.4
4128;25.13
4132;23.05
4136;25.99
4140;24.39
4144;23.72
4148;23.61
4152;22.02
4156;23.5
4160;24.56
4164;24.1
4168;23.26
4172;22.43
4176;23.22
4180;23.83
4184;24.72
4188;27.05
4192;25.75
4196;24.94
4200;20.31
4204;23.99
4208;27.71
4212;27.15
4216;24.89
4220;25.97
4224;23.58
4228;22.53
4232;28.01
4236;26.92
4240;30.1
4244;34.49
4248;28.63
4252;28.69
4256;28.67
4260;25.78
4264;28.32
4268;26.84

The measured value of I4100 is -2.7 A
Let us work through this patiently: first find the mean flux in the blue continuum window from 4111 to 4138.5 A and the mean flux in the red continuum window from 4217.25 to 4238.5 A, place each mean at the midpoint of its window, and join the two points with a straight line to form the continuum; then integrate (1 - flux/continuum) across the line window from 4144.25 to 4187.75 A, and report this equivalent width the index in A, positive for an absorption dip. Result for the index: 2.35 A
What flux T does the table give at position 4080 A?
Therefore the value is 25.7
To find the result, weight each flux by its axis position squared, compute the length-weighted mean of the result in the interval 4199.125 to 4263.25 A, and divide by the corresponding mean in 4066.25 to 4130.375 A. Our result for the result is 1.13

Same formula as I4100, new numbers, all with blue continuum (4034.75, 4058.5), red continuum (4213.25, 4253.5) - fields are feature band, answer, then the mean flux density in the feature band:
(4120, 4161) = 3.20 A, 23.8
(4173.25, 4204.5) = 2.85 A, 24.2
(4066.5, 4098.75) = -1.36 A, 25.9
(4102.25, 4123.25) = 0.33 A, 25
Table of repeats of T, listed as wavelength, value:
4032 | 23.63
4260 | 25.78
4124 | 22.4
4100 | 25.68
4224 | 23.58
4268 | 26.84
